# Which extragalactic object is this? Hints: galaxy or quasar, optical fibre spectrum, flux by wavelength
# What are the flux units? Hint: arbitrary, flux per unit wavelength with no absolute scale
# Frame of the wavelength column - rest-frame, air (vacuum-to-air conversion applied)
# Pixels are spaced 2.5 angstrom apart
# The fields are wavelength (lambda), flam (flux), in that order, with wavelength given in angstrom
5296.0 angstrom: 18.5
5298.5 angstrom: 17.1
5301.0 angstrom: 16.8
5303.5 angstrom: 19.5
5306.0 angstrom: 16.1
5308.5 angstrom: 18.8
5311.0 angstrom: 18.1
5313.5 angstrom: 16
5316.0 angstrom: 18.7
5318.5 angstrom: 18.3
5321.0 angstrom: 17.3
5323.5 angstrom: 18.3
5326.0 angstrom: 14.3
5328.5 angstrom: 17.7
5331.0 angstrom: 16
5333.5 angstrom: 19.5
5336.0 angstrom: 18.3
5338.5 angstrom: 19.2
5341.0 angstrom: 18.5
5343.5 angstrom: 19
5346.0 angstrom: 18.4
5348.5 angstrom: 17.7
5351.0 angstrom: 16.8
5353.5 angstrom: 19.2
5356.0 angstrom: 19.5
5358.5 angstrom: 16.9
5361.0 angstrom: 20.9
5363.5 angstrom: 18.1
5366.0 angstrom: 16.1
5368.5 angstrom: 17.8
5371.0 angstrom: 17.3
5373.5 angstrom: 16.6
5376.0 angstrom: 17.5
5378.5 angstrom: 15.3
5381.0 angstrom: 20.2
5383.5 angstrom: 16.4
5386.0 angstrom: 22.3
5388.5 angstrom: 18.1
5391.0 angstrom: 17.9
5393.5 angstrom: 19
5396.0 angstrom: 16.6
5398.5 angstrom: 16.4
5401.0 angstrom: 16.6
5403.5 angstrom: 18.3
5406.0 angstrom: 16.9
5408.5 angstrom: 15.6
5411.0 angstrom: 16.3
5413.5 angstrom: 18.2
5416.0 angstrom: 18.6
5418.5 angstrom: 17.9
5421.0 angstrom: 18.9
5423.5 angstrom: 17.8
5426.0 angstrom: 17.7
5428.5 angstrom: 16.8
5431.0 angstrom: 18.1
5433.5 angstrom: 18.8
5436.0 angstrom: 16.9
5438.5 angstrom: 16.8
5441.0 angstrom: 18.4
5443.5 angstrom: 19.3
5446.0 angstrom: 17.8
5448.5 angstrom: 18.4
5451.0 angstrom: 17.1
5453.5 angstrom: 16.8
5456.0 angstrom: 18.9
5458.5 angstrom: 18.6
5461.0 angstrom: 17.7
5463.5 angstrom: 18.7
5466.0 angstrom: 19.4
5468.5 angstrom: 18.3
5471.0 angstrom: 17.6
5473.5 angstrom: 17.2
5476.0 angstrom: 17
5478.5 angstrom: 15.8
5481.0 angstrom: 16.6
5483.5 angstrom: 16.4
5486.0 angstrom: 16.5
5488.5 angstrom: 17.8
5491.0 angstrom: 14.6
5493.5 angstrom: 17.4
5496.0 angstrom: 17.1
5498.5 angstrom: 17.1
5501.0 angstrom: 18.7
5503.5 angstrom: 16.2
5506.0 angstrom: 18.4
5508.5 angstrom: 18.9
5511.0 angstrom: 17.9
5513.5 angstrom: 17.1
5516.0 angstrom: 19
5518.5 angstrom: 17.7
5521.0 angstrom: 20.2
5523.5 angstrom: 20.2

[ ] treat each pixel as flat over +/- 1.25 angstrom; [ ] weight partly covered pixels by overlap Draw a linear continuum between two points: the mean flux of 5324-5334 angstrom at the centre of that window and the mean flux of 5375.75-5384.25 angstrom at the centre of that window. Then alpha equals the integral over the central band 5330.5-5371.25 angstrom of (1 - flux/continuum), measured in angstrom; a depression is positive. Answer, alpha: -2.89 angstrom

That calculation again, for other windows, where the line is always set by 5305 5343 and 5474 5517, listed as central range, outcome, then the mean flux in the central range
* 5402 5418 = 0.1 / 17.3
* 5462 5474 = -0.7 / 18.3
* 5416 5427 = -0.5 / 18.1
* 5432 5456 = -0.7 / 17.9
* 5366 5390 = -0.4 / 17.8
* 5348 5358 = -0.4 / 18.2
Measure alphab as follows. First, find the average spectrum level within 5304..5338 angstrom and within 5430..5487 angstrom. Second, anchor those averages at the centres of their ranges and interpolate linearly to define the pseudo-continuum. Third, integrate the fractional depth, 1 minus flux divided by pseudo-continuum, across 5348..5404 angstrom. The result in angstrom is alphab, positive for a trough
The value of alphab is -0.8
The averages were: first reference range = 17.6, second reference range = 17.7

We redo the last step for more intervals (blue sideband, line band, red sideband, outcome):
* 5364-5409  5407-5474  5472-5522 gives -1.6 angstrom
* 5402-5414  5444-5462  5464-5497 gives -1.0 angstrom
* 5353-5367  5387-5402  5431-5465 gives 0.6 angstrom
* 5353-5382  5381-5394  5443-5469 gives -0.6 angstrom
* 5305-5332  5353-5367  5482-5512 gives -1.0 angstrom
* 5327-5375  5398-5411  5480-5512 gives 0.7 angstrom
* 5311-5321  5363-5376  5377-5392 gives 0.8 angstrom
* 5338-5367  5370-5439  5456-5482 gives 1.7 angstrom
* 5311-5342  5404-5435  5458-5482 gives 0.1 angstrom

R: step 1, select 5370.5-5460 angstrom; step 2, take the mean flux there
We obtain 17.8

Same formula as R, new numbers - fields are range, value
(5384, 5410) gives 17.7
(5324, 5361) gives 18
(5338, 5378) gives 18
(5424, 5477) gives 17.9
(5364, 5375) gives 17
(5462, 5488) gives 17.4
